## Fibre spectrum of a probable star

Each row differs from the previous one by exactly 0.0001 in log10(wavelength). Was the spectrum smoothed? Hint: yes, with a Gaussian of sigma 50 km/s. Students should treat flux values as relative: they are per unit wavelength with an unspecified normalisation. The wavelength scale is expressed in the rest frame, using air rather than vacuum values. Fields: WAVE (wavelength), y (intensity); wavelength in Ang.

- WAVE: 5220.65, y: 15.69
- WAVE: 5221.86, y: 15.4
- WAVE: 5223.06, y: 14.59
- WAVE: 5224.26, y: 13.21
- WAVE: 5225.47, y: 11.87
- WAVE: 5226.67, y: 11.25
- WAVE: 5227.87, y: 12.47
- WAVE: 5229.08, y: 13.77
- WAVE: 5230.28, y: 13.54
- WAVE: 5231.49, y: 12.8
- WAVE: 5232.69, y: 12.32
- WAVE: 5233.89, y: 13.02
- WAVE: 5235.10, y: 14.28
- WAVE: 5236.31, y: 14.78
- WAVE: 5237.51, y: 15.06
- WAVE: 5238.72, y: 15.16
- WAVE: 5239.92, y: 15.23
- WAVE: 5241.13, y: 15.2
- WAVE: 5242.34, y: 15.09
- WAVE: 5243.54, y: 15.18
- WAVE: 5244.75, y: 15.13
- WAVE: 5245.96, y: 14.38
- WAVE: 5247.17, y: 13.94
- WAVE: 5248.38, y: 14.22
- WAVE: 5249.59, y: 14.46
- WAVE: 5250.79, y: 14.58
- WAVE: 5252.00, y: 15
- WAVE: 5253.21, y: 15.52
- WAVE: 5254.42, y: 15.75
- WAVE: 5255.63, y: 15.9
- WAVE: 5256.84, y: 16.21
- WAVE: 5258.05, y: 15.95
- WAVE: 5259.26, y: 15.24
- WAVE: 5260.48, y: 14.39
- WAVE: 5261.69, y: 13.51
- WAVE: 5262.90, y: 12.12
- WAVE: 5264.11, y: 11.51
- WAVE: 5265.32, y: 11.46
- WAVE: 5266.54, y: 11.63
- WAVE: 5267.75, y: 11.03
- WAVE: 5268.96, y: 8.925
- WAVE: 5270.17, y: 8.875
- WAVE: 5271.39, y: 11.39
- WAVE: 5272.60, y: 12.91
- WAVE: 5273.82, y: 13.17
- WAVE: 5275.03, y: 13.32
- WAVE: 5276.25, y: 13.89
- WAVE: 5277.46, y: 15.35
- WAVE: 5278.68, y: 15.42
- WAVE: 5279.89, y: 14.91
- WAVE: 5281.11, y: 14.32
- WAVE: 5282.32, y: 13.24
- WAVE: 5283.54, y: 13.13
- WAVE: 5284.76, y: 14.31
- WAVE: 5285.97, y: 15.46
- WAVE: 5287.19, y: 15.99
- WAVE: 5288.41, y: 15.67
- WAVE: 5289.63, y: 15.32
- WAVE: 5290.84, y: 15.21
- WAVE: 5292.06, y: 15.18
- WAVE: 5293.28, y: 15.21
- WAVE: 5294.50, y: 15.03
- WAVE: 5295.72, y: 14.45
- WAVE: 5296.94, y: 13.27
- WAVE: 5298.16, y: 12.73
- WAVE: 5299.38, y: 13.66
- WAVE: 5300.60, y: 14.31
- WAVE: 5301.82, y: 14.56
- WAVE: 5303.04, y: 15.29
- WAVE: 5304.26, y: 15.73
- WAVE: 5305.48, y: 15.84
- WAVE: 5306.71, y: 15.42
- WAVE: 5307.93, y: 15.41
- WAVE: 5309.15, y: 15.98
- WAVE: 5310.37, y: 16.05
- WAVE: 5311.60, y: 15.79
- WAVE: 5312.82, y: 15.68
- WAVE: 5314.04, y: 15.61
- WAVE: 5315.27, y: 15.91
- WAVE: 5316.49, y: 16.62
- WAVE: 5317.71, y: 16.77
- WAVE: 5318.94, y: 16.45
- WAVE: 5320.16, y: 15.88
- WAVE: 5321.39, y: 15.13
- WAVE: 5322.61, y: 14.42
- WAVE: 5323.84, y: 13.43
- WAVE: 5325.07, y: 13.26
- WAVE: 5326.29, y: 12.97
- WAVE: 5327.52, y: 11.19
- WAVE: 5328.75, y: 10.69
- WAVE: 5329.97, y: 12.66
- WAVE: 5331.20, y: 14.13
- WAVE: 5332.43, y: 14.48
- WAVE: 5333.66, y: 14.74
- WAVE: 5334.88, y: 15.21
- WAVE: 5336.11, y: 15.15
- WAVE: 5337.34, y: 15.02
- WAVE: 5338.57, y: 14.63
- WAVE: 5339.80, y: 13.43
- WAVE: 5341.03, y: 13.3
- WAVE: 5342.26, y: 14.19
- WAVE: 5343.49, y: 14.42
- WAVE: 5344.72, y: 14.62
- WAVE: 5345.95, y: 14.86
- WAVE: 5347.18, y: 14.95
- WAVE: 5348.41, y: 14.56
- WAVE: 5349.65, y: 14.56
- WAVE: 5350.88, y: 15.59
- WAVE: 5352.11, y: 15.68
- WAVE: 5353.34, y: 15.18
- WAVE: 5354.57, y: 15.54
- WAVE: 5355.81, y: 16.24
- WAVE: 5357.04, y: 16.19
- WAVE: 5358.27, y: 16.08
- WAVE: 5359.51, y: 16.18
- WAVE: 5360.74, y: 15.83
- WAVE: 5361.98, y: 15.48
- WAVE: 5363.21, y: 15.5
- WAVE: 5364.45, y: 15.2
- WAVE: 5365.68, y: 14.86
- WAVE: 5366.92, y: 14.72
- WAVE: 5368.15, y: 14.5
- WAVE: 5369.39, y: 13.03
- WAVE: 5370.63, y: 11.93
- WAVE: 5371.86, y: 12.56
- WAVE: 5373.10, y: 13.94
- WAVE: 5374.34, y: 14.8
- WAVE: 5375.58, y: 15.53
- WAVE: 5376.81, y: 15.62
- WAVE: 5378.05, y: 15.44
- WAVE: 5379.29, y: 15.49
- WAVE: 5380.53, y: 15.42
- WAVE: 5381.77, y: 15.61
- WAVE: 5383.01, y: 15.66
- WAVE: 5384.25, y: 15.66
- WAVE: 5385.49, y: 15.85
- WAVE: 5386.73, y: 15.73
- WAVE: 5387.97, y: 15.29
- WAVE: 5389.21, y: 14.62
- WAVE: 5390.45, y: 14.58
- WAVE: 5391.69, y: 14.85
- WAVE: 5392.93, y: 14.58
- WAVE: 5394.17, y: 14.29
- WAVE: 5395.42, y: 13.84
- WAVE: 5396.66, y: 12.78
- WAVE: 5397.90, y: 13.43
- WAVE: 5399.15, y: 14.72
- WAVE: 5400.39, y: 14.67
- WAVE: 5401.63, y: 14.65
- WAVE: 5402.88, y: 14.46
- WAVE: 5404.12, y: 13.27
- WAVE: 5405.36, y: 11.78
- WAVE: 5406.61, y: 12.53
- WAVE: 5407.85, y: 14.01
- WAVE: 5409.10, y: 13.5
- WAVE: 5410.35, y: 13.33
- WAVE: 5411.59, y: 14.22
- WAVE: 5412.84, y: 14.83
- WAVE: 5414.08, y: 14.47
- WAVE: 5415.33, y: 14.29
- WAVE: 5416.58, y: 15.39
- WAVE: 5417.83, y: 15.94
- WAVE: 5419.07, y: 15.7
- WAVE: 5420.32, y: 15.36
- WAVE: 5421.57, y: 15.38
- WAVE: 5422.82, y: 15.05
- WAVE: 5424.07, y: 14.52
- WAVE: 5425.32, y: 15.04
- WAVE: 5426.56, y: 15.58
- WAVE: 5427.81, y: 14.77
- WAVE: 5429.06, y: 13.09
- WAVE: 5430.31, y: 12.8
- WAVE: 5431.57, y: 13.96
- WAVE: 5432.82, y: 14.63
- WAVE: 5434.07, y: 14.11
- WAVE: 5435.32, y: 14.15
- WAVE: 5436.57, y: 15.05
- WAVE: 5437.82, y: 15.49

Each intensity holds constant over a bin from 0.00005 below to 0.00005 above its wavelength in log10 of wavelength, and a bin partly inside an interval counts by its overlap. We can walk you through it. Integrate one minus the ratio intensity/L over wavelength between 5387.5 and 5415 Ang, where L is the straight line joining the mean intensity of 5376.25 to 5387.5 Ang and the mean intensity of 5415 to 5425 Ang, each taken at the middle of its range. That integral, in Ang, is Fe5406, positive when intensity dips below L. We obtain 2.5 Ang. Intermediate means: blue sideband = 15.6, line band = 14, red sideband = 15.2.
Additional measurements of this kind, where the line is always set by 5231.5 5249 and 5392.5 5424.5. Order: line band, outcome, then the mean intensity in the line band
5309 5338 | -0.7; 14.7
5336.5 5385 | -2.1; 14.9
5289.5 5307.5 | -0.4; 14.7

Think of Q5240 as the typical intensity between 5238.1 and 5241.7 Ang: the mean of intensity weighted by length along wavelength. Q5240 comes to 15.2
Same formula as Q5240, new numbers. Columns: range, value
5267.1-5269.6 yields 10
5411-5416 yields 14.5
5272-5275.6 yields 13.1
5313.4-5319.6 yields 16.3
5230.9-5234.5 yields 12.7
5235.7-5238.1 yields 14.9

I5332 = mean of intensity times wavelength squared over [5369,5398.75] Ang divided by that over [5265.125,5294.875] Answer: 1.11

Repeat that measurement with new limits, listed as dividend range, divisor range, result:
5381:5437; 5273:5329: 1.02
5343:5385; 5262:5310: 1.12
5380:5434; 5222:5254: 1.10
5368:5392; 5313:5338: 1.04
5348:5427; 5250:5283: 1.14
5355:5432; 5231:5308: 1.08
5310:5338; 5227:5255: 1.05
